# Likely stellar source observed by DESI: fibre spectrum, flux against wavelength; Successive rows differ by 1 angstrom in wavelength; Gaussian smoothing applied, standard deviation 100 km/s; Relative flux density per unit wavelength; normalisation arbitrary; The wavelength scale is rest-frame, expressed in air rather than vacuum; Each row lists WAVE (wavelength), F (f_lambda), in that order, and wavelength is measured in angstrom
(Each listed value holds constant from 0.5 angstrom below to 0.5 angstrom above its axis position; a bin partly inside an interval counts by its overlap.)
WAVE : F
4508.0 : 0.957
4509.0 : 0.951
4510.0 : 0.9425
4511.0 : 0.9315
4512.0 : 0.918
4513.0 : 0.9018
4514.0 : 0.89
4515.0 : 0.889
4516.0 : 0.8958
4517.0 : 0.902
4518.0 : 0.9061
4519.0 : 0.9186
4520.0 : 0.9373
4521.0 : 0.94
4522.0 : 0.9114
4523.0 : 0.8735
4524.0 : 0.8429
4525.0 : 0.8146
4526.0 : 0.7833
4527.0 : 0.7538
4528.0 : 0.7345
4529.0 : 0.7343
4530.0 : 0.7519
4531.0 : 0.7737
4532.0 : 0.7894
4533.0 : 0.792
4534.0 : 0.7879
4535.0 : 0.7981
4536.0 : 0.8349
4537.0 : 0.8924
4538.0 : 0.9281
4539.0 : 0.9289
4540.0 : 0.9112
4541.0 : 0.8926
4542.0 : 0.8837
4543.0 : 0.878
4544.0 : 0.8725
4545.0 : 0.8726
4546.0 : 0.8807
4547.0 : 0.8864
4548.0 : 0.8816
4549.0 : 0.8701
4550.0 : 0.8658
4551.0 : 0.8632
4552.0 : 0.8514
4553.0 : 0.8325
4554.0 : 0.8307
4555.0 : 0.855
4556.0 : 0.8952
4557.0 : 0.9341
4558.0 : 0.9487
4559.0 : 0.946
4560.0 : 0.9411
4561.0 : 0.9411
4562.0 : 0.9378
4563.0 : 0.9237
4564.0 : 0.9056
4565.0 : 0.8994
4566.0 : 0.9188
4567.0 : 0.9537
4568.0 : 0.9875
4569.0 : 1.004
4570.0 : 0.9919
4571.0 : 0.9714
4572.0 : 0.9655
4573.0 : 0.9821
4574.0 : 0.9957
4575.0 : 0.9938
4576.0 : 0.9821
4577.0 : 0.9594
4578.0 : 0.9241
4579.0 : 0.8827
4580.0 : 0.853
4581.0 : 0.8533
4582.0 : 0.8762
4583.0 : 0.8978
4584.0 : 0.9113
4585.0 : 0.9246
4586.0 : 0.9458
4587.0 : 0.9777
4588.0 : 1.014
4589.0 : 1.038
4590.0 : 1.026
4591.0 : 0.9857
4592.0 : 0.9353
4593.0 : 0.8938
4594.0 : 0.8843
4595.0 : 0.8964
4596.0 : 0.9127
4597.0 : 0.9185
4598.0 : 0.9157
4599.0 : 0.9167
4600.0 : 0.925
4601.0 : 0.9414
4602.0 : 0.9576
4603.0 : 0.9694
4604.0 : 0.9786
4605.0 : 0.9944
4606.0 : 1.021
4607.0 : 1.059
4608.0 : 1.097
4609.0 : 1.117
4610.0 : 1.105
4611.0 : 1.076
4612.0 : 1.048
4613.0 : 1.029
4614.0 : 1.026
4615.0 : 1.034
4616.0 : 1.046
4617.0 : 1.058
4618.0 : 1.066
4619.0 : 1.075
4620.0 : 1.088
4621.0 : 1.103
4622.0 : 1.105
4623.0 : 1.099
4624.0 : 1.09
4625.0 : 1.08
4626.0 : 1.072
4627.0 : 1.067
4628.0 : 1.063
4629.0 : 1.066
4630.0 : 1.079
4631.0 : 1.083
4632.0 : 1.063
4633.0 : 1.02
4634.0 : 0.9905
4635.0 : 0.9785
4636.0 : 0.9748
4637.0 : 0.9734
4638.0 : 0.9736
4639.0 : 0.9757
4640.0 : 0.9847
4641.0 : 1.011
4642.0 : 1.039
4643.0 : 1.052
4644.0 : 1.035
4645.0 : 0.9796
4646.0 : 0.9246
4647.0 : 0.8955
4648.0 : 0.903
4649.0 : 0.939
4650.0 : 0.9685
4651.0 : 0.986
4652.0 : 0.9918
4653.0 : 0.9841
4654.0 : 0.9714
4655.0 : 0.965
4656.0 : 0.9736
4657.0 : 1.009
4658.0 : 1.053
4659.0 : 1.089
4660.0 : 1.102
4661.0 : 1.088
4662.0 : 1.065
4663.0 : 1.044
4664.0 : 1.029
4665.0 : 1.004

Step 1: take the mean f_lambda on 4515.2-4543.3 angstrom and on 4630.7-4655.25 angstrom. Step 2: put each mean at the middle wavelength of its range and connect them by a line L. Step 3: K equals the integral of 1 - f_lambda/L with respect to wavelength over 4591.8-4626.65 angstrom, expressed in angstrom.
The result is -2.6 angstrom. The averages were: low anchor 0.85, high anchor 0.986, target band 1.02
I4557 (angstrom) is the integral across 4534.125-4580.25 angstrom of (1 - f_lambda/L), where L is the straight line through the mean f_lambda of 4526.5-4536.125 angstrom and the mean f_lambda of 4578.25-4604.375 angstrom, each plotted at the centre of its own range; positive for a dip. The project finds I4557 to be -3.8 angstrom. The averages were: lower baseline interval 0.773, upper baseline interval 0.932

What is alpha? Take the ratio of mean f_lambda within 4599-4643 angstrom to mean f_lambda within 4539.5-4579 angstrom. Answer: 1.13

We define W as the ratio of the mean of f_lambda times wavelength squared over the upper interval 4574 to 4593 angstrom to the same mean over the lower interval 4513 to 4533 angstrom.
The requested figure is 1.15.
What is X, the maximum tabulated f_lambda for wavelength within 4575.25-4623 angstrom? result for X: 1.117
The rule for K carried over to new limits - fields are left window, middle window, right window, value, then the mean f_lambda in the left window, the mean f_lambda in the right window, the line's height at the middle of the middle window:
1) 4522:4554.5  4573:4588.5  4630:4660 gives -0.5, 0.841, 0.996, 0.903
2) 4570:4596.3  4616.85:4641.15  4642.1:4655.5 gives -2.1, 0.943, 0.971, 0.962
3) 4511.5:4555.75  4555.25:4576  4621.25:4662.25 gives -1.0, 0.858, 1.02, 0.906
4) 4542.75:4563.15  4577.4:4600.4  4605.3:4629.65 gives 1.5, 0.89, 1.07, 0.99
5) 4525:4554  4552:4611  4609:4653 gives -1.5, 0.84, 1.03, 0.926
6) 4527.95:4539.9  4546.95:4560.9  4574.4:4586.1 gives -0.4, 0.818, 0.917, 0.861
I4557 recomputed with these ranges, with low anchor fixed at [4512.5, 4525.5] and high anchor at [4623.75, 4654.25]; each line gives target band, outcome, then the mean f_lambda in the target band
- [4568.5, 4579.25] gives -0.3 angstrom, 0.97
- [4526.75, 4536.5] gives 1.4 angstrom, 0.776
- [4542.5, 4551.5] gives 0.4 angstrom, 0.875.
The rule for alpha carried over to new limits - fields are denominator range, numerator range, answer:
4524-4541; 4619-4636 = 1.30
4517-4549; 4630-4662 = 1.18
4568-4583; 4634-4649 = 1.03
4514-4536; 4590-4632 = 1.22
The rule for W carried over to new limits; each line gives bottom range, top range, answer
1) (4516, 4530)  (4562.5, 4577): 1.16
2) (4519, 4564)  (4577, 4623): 1.17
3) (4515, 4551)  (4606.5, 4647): 1.27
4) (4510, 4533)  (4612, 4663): 1.26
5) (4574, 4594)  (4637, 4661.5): 1.09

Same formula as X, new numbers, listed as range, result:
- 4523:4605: 1.038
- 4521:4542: 0.94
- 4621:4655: 1.105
